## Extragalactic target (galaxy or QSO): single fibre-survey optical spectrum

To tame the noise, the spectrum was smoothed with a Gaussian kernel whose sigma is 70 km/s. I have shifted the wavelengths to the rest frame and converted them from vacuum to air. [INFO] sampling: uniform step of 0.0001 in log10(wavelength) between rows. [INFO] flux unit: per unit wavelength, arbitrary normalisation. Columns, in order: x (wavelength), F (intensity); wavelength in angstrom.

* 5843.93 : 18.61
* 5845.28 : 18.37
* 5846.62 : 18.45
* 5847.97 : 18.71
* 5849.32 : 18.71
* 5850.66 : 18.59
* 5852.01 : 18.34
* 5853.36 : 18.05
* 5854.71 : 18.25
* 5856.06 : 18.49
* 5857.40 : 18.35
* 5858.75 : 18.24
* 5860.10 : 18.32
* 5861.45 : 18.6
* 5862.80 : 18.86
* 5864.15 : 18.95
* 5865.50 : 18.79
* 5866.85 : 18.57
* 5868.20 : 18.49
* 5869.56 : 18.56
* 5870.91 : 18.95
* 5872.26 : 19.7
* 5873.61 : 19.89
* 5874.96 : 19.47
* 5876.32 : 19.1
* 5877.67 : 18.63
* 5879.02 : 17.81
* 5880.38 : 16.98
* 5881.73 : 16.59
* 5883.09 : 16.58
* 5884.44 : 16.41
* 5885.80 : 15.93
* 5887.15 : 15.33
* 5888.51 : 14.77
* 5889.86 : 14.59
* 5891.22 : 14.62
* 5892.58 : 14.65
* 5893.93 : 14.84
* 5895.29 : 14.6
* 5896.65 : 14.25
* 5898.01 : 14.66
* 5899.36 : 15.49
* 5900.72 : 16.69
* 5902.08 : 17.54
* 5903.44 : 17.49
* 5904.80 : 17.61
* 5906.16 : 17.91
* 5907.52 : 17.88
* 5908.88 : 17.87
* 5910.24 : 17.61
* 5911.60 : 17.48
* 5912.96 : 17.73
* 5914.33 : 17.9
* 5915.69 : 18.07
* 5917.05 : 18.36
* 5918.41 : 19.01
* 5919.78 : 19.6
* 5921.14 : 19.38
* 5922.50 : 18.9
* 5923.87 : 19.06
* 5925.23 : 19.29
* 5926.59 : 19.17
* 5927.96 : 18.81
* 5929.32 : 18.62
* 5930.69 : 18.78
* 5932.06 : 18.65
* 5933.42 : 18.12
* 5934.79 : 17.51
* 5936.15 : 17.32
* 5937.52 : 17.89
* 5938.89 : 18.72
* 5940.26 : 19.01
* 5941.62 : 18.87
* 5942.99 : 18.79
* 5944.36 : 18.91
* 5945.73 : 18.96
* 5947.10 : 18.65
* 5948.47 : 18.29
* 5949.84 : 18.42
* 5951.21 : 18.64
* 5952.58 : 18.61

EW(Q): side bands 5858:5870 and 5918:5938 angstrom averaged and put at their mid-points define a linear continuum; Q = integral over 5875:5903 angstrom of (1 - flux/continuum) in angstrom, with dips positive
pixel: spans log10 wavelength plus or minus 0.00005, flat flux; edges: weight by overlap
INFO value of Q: 3.80 angstrom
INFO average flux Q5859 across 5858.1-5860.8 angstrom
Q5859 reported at 18.3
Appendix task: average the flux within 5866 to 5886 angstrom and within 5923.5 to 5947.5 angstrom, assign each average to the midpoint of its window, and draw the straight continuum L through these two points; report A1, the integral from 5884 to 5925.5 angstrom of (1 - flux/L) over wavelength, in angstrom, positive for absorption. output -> 3.3 angstrom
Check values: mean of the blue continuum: 18.2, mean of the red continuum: 18.6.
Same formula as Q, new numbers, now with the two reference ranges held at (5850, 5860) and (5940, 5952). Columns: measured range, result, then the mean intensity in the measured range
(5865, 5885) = 0.11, 18.3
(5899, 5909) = 0.65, 17.3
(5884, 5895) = 2.01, 15.1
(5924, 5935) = -0.02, 18.7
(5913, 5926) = -0.13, 18.8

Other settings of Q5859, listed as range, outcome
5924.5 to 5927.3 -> 19.2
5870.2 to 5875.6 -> 19.5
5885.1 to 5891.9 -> 15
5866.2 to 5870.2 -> 18.5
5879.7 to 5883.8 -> 16.7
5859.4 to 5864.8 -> 18.7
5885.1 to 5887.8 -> 15.6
